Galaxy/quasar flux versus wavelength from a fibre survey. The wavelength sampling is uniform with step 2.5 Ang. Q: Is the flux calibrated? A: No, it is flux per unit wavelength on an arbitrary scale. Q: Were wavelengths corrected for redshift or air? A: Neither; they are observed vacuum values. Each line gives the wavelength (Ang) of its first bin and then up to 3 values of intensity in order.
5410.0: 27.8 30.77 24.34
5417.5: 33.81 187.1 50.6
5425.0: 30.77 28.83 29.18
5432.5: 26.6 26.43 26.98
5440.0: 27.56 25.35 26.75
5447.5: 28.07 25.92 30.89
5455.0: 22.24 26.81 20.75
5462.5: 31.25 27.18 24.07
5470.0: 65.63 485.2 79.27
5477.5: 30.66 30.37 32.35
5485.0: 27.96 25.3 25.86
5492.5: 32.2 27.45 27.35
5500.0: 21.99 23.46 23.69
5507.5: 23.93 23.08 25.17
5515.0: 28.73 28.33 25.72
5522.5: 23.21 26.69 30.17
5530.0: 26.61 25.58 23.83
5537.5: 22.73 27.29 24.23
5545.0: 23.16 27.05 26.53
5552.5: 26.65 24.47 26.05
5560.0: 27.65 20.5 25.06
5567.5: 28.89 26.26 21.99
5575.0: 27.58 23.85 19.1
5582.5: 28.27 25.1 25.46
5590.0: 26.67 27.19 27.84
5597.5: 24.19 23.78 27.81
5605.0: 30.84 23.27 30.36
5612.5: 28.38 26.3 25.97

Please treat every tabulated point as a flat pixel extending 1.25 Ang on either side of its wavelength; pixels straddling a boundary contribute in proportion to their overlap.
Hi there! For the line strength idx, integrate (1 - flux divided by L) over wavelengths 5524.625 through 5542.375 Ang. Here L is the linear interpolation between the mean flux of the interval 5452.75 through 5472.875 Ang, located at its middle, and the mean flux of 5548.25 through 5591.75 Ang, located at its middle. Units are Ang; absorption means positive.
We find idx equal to 6.2 Ang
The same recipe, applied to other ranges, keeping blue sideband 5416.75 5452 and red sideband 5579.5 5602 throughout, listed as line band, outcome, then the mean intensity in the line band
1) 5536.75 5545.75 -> 1.75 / 24.5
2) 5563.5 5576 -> 0.82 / 25.8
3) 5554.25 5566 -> 1.58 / 24.8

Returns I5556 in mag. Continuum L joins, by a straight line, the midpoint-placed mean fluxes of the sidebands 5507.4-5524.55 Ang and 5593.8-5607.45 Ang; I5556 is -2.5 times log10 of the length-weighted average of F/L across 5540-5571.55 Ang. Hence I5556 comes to 0.02 mag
